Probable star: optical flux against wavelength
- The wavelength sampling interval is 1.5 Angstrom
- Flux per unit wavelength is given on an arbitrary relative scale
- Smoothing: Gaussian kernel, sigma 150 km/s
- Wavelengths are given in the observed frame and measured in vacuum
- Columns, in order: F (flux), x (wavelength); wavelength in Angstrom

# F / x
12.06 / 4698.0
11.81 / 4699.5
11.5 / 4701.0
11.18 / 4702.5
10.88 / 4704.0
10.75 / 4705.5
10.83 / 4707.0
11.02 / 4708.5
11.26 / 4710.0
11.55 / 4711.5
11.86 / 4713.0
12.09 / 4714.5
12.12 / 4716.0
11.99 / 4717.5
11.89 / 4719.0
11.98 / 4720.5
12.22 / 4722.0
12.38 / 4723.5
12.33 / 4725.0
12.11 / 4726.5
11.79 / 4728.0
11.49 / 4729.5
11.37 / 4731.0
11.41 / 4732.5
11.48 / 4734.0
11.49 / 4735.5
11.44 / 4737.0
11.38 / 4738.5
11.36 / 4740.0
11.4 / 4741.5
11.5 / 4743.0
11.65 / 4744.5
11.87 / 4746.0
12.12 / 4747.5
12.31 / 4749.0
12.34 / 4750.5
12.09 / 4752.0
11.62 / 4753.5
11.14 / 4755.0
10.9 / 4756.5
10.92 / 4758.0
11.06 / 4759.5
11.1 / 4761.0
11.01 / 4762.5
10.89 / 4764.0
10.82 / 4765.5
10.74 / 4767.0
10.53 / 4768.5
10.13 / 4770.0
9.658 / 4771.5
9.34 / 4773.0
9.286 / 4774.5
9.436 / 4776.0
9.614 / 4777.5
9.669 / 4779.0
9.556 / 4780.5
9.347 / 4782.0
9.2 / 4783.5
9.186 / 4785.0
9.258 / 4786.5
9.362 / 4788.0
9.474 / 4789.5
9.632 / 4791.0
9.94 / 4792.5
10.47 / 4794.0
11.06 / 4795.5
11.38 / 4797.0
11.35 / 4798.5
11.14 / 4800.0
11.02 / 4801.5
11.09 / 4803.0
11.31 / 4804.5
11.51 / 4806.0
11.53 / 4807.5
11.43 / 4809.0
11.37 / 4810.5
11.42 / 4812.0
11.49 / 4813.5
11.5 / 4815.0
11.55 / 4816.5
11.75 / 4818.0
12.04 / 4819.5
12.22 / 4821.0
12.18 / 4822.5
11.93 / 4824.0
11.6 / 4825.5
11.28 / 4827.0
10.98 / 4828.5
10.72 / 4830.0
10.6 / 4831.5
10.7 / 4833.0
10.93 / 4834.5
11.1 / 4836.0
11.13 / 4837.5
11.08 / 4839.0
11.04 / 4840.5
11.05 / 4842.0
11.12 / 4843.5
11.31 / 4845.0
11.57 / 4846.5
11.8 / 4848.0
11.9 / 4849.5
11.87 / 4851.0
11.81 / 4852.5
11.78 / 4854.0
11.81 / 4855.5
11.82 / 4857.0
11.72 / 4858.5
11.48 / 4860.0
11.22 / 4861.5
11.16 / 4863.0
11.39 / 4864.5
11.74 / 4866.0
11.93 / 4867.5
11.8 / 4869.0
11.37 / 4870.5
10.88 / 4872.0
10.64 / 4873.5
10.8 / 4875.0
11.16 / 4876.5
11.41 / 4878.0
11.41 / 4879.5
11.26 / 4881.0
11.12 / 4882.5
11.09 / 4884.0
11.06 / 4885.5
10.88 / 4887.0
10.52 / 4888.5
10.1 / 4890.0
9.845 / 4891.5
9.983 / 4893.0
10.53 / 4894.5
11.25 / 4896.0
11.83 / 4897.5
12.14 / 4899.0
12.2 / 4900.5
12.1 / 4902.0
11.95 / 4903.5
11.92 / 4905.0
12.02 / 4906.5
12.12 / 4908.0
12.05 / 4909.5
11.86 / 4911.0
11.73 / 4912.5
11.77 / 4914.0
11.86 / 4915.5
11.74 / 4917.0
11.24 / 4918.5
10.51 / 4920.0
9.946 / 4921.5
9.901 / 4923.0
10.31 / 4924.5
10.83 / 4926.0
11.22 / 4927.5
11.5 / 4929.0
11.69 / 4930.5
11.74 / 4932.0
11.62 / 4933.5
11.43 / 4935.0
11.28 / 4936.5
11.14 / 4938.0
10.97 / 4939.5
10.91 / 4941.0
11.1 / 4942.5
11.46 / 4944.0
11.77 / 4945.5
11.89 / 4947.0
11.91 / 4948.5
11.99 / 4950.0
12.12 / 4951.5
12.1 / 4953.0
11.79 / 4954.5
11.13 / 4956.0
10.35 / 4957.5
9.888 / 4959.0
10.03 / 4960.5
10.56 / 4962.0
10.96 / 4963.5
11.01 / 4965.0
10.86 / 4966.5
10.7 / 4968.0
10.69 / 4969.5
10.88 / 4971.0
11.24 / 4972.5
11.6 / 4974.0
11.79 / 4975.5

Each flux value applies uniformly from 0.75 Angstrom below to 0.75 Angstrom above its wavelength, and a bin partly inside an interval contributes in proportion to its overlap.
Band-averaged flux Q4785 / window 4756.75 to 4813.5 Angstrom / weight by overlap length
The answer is 10.4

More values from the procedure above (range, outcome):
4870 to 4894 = 10.8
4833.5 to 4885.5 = 11.4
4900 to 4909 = 12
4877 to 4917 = 11.4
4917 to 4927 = 10.6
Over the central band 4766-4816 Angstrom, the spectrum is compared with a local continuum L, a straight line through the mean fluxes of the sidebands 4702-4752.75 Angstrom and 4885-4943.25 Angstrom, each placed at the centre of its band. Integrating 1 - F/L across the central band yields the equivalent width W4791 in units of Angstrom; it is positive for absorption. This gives 4.97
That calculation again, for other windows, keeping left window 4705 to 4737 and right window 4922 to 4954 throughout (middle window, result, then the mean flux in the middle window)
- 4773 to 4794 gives 3.8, 9.49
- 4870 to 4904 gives 1.0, 11.1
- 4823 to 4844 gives 0.8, 11.1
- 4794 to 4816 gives 0.5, 11.3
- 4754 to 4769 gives 0.9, 10.9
